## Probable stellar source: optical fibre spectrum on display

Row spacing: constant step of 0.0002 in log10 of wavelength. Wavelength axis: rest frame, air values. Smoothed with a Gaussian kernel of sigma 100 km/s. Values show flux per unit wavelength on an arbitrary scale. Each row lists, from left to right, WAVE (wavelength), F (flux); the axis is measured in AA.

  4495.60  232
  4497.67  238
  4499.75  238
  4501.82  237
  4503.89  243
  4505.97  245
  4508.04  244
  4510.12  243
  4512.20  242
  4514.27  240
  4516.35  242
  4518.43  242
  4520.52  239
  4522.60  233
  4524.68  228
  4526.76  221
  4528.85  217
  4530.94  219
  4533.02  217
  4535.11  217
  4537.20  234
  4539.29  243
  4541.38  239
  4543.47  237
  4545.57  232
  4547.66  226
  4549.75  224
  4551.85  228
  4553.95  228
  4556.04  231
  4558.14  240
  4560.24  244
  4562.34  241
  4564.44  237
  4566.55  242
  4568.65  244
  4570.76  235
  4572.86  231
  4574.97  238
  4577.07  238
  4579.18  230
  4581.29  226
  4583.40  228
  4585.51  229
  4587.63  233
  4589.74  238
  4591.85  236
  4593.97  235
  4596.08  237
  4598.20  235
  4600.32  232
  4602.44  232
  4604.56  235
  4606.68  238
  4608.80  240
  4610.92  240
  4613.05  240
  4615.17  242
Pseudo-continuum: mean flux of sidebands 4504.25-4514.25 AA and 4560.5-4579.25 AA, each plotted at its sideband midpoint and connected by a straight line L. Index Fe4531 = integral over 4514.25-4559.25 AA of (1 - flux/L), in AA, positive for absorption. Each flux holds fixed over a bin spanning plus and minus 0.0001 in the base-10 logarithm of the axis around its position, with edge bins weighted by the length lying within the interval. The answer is 1.9 AA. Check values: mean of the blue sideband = 243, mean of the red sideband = 238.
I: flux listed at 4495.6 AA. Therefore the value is 232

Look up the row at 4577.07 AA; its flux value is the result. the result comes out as 238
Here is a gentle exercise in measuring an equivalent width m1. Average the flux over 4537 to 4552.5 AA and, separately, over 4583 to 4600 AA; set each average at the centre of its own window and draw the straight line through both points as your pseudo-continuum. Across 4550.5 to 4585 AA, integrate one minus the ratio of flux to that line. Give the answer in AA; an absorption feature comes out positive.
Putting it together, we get -0.2 AA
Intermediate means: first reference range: 233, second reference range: 234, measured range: 235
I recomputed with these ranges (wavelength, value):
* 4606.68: 238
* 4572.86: 231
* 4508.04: 244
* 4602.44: 232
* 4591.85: 236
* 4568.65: 244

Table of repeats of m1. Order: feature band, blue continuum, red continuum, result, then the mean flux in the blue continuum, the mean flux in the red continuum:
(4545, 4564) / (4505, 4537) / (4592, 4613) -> 0.10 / 233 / 236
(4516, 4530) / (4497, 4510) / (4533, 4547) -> 0.31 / 241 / 232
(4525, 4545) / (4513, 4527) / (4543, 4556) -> 0.44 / 236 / 229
